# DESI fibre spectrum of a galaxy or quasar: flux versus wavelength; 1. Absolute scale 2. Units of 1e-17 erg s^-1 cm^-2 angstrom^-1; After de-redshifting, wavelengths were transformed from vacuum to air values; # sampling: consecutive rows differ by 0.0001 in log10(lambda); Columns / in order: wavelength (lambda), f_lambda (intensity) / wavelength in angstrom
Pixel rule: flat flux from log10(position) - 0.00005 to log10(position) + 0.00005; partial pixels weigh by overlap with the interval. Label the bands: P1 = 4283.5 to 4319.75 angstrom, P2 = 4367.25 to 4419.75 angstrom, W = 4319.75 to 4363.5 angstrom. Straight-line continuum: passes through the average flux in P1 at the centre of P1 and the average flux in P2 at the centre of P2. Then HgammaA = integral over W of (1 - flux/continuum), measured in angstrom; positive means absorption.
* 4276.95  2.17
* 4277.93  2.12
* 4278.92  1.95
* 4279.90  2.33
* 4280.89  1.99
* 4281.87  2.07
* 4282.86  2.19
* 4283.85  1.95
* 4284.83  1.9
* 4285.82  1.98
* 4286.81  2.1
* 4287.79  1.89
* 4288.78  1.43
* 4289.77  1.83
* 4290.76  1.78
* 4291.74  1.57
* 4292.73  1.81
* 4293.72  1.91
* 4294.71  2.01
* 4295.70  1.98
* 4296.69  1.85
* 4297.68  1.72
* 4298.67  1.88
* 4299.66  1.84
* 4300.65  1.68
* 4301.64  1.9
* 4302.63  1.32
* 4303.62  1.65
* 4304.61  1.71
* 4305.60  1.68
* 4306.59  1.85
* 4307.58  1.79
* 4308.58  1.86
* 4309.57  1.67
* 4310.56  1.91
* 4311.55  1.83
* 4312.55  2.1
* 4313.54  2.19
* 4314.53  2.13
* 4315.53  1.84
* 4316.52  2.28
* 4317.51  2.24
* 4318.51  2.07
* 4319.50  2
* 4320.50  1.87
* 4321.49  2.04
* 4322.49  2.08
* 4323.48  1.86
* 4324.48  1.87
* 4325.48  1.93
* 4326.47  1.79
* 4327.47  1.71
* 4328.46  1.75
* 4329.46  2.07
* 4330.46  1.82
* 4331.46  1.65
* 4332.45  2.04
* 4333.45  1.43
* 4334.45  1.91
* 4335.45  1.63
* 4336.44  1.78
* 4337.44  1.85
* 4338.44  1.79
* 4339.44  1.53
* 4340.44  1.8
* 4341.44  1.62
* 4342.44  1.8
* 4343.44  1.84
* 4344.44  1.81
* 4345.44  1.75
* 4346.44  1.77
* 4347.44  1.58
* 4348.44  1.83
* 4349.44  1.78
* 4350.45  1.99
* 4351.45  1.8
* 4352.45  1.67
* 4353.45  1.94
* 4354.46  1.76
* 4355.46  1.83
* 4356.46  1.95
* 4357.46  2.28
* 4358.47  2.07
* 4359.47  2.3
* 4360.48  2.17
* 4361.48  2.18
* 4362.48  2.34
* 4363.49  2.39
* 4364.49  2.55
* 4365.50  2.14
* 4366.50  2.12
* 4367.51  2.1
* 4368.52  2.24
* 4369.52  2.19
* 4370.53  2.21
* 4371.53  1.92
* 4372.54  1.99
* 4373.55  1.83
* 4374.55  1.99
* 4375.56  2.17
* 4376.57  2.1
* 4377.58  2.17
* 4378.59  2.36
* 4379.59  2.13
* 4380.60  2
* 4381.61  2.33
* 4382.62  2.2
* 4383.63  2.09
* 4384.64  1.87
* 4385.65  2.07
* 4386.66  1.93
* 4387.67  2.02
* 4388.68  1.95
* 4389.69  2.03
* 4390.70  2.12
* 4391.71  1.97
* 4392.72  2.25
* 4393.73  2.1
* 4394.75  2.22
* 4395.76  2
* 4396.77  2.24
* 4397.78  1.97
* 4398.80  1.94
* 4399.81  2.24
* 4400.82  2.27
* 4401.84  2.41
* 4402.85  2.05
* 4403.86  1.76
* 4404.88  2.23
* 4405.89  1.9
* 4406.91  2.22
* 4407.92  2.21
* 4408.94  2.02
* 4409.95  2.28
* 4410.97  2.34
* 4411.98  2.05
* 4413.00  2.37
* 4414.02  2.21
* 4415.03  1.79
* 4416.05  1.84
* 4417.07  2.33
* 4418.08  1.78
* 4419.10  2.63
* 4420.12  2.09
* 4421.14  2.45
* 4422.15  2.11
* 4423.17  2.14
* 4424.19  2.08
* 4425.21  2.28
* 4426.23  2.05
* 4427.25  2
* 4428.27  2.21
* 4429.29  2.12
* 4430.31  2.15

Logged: 2.2 angstrom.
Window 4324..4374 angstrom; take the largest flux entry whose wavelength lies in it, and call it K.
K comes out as 2.55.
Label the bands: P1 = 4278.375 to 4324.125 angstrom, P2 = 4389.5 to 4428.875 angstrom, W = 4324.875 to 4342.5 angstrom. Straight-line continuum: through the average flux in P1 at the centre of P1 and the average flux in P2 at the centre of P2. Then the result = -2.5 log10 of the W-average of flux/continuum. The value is 0.12 mag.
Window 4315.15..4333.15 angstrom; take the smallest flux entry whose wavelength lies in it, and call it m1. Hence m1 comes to 1.65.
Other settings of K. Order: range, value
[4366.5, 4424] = 2.63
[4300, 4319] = 2.28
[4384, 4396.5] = 2.25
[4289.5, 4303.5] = 2.01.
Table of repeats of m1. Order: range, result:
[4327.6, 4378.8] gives 1.43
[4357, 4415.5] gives 1.76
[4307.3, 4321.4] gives 1.67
